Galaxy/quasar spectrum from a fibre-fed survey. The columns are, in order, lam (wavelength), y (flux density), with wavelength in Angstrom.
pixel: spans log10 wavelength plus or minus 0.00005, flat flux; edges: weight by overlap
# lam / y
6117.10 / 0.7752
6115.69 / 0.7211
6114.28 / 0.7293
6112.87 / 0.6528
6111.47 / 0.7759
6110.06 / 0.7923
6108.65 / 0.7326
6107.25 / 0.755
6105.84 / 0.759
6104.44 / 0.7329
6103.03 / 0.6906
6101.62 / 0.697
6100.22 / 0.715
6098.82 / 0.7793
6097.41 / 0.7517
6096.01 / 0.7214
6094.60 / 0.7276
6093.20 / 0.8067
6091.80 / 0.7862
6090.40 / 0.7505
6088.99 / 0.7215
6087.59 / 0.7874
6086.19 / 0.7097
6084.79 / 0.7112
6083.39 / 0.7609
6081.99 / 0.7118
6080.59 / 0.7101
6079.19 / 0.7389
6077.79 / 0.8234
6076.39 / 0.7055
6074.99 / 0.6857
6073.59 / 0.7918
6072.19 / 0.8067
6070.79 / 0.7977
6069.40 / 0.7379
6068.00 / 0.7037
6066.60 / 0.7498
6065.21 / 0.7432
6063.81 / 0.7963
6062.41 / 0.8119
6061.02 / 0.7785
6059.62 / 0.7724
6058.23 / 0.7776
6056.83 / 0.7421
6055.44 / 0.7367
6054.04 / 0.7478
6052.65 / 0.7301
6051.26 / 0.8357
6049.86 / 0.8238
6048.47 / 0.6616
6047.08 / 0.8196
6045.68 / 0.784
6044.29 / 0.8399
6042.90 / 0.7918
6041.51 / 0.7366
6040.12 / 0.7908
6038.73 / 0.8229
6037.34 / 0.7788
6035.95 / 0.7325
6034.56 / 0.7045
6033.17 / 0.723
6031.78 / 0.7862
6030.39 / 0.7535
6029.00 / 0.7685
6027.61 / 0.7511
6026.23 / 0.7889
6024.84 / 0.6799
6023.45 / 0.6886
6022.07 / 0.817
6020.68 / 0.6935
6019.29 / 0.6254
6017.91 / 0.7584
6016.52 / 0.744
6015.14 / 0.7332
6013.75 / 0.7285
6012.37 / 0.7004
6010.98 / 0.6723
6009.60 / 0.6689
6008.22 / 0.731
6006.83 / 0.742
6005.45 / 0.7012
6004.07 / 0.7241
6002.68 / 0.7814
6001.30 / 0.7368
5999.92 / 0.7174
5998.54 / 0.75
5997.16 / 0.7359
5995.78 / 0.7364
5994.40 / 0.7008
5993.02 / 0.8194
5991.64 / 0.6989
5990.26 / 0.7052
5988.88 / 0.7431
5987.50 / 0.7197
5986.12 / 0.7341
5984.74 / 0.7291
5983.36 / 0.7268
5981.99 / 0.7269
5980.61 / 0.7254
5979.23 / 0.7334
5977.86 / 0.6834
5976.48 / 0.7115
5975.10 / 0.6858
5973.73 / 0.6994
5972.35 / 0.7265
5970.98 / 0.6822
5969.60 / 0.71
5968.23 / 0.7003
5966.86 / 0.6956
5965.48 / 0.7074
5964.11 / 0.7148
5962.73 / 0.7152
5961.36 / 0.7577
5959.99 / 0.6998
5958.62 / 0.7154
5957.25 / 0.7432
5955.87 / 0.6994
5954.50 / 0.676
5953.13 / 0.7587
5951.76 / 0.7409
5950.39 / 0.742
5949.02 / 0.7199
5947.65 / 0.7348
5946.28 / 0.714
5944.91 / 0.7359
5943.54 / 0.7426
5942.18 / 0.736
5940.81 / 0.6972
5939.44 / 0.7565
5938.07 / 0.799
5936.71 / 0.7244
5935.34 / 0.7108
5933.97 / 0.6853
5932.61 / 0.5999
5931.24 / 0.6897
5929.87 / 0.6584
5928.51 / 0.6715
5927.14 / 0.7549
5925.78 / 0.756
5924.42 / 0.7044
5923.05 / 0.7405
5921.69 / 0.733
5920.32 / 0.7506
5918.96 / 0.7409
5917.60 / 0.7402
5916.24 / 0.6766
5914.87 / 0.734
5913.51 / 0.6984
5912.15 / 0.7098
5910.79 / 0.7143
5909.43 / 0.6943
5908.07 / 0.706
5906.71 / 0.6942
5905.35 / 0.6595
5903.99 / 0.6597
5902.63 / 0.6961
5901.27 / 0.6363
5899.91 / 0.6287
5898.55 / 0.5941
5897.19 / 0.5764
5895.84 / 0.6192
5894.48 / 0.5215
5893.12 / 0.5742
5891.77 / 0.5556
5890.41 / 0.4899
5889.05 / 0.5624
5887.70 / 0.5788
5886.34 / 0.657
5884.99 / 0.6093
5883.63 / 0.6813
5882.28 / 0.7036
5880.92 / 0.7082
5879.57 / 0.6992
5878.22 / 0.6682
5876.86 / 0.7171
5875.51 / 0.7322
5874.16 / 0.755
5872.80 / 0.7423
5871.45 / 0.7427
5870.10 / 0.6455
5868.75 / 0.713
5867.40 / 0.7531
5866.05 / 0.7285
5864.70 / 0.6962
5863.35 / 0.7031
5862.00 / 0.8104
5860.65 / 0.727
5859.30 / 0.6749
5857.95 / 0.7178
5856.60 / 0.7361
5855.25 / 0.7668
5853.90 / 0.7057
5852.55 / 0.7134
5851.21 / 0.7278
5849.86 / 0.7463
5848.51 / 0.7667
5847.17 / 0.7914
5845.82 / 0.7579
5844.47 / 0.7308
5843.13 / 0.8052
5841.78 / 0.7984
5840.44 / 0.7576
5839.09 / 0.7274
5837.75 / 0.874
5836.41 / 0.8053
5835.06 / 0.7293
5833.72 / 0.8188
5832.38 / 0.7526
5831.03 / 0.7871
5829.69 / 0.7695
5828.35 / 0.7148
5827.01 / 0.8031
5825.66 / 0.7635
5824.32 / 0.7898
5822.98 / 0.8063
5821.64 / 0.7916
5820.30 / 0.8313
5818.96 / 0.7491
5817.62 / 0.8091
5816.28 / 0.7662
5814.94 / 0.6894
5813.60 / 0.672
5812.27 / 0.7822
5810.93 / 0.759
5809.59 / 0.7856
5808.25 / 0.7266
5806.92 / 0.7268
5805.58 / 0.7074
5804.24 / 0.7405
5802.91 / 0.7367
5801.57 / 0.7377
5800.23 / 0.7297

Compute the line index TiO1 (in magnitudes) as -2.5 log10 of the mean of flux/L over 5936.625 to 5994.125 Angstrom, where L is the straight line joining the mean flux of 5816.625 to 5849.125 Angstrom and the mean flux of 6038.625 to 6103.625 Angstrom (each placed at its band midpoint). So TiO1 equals 0.06 mag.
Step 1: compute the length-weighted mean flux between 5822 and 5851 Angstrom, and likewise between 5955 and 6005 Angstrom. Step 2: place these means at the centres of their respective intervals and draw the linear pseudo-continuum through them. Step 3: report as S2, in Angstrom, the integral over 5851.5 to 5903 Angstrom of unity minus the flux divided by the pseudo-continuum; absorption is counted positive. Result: 6.0 Angstrom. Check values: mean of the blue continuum 0.775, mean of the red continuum 0.722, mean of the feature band 0.672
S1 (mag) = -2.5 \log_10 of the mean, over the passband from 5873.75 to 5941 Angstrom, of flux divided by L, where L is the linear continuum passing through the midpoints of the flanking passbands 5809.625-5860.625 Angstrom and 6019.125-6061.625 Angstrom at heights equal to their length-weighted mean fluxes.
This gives 0.13 mag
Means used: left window 0.762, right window 0.759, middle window 0.676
